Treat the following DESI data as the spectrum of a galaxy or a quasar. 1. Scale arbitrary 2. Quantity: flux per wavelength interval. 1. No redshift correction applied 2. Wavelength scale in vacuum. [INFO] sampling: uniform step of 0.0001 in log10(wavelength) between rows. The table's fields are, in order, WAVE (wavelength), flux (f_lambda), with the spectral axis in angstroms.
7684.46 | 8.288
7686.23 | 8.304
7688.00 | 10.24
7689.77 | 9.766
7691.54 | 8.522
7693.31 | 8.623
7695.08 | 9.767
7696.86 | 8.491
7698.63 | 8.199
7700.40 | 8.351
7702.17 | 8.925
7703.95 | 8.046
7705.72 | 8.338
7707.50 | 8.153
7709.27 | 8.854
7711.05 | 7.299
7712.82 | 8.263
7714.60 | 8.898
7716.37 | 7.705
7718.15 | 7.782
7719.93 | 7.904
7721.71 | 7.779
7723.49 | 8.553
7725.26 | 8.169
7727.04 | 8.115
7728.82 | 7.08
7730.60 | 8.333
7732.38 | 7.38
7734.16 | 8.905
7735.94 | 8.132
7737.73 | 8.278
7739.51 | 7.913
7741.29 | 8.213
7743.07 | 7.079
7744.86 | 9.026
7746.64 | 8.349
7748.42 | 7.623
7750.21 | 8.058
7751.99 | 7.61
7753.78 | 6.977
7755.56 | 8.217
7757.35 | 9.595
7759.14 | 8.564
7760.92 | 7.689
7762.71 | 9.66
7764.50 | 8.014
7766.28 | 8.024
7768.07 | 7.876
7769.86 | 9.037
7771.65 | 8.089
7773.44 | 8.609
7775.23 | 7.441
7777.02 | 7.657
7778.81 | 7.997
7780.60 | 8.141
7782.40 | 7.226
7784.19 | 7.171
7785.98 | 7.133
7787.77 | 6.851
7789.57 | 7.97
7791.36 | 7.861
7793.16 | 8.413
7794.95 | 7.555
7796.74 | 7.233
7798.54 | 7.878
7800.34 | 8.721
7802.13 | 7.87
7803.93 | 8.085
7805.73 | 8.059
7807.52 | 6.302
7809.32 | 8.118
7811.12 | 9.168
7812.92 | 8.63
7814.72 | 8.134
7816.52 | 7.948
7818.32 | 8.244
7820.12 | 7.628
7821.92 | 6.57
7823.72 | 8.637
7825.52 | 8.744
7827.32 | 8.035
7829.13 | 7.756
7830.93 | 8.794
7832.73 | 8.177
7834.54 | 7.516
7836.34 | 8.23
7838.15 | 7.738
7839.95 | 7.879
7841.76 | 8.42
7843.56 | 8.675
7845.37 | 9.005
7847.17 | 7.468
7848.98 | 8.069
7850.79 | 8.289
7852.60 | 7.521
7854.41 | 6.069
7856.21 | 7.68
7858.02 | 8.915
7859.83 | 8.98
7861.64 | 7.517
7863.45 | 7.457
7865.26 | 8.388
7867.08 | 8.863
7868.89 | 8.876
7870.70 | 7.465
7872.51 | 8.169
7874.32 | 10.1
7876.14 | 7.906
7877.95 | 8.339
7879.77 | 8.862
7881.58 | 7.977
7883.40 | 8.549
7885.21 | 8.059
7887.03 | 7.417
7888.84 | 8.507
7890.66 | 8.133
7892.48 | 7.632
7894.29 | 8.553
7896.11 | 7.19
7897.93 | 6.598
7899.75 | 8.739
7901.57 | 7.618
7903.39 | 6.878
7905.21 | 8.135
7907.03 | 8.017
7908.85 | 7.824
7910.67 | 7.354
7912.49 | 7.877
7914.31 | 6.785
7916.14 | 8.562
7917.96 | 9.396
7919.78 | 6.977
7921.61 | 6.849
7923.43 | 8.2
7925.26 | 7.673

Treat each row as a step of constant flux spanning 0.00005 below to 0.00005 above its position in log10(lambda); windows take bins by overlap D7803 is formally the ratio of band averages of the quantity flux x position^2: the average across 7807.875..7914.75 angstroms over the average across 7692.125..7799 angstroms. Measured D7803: 1.02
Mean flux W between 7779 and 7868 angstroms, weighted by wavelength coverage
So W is 7.95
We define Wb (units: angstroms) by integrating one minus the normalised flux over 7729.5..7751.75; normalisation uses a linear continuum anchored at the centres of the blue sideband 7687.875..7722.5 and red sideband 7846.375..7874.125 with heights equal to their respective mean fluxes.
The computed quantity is 0.7 angstroms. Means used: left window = 8.46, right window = 8.04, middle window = 8.08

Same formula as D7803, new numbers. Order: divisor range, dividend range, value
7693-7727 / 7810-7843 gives 1.01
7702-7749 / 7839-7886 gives 1.05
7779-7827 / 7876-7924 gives 1.03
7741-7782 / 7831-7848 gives 1.02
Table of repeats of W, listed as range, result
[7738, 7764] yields 8.18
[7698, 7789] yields 8.06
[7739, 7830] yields 7.99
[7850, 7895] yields 8.17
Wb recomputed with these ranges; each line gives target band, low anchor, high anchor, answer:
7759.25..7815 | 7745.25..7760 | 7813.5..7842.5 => 0.9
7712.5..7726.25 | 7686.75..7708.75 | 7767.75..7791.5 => 0.6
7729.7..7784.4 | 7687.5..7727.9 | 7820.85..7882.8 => 1.6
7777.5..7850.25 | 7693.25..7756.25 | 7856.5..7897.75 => 2.1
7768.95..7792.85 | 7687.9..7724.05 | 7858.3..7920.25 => 1.4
